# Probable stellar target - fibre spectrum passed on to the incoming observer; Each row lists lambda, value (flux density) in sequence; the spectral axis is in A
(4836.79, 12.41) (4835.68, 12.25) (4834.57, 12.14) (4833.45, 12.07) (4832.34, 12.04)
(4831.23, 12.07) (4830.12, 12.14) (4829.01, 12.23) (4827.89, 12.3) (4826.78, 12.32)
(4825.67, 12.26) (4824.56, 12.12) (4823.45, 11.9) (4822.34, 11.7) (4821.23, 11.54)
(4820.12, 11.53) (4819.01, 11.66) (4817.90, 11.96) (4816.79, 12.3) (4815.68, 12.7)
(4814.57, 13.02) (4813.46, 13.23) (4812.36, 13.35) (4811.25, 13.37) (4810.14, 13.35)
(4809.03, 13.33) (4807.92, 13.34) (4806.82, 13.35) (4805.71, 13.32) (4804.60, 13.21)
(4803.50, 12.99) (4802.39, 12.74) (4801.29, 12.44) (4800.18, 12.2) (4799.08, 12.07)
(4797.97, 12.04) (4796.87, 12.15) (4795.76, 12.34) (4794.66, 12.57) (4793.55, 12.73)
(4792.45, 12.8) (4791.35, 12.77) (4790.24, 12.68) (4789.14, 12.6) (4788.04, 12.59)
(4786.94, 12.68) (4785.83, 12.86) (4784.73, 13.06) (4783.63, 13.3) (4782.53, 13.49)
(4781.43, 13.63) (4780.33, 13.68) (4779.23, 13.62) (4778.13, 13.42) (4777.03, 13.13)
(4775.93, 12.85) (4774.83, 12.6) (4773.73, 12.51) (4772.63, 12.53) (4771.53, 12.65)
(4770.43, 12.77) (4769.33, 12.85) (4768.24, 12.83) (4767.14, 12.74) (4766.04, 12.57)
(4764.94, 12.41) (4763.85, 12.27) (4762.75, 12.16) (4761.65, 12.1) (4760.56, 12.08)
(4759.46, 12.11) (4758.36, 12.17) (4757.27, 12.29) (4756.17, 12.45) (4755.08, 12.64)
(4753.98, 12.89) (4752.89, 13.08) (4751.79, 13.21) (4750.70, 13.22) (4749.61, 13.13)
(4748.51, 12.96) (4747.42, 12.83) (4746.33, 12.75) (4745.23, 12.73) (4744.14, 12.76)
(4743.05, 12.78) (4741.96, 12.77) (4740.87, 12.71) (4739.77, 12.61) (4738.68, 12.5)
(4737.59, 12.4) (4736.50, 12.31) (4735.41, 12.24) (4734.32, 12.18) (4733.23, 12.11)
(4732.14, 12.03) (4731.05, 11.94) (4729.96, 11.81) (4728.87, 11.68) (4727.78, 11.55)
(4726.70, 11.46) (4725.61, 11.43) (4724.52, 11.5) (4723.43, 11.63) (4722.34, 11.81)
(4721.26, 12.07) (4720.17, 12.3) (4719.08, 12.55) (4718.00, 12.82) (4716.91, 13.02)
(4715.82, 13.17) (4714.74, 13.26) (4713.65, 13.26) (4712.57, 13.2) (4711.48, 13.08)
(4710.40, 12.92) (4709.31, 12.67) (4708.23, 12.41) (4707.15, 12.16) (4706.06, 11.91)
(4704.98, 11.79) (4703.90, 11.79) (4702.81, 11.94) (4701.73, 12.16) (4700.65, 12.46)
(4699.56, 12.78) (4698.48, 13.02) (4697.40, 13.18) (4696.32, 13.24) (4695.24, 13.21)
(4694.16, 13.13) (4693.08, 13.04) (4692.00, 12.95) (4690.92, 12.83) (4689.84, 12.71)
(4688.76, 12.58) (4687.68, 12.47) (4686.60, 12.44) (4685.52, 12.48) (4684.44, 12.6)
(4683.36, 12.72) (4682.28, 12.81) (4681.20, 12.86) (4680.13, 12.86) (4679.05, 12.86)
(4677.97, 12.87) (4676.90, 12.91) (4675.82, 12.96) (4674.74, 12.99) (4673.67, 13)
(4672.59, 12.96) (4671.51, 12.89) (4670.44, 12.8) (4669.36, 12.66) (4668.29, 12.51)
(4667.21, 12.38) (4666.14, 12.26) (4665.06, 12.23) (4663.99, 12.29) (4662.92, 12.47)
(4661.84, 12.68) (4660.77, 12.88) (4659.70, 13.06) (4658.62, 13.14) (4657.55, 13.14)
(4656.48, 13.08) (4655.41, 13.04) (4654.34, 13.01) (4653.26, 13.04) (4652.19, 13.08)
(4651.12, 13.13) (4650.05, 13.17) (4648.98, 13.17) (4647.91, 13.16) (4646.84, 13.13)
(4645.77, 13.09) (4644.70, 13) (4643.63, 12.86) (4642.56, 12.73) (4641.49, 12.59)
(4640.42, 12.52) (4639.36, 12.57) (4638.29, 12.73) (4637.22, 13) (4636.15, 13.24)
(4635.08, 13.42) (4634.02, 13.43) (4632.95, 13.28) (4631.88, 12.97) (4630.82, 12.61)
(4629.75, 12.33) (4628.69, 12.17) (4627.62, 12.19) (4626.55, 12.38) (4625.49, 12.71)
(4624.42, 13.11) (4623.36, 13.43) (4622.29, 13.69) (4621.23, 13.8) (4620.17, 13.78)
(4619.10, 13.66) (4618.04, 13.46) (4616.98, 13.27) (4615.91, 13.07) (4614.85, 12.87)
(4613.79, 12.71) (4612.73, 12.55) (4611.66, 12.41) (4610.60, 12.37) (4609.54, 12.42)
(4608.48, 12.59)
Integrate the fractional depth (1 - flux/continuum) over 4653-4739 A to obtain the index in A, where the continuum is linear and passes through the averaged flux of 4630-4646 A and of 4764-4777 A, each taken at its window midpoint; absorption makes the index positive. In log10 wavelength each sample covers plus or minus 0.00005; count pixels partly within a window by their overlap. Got 1.7 A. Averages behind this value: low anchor 12.9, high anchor 12.7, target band 12.6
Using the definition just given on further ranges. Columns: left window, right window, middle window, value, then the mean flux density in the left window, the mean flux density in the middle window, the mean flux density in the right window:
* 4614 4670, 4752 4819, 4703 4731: 1.23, 12.9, 12.3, 12.8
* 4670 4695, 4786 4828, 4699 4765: 1.57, 12.8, 12.4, 12.6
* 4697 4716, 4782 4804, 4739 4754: -0.30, 12.6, 12.9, 12.7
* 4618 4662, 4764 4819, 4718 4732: 1.15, 13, 11.9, 12.8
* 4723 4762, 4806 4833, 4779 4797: -0.71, 12.4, 12.9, 12.5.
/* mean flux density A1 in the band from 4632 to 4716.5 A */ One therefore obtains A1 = 12.8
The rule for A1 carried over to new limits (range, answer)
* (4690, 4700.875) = 13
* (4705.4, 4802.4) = 12.6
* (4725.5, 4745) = 12.2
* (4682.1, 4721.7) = 12.7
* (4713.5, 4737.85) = 12.2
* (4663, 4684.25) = 12.7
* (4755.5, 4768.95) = 12.4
